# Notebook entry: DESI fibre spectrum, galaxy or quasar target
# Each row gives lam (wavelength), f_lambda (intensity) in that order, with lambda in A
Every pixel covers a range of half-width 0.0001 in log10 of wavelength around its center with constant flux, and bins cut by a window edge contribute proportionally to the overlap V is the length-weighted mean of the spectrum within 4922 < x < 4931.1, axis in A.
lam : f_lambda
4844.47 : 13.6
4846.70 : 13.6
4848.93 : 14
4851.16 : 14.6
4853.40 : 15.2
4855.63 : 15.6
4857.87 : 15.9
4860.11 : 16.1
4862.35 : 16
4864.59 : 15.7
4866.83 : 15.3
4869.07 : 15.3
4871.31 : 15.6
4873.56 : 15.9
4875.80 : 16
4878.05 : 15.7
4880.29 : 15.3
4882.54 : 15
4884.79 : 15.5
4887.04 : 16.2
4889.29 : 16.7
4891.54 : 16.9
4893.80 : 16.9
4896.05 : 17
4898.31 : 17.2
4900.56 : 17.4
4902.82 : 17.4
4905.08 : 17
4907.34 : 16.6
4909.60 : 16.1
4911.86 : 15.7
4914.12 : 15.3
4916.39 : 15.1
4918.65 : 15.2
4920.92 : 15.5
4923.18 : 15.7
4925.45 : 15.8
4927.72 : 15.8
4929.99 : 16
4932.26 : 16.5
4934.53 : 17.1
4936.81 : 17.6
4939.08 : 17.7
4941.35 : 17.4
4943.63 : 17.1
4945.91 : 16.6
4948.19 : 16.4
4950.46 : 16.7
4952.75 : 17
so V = 15.8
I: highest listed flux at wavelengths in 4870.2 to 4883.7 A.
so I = 16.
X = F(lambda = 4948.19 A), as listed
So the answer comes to 16.4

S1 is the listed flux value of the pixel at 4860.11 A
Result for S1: 16.1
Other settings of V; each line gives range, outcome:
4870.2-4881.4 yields 15.7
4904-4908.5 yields 16.8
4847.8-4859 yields 15.1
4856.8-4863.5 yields 16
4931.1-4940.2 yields 17.2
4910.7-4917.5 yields 15.4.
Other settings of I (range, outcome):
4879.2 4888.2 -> 16.2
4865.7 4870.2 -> 15.3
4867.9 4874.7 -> 15.9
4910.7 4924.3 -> 15.7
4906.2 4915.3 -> 16.6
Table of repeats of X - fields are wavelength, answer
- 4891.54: 16.9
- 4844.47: 13.6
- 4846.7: 13.6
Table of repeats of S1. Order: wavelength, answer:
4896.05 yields 17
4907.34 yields 16.6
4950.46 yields 16.7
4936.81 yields 17.6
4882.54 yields 15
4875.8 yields 16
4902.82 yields 17.4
